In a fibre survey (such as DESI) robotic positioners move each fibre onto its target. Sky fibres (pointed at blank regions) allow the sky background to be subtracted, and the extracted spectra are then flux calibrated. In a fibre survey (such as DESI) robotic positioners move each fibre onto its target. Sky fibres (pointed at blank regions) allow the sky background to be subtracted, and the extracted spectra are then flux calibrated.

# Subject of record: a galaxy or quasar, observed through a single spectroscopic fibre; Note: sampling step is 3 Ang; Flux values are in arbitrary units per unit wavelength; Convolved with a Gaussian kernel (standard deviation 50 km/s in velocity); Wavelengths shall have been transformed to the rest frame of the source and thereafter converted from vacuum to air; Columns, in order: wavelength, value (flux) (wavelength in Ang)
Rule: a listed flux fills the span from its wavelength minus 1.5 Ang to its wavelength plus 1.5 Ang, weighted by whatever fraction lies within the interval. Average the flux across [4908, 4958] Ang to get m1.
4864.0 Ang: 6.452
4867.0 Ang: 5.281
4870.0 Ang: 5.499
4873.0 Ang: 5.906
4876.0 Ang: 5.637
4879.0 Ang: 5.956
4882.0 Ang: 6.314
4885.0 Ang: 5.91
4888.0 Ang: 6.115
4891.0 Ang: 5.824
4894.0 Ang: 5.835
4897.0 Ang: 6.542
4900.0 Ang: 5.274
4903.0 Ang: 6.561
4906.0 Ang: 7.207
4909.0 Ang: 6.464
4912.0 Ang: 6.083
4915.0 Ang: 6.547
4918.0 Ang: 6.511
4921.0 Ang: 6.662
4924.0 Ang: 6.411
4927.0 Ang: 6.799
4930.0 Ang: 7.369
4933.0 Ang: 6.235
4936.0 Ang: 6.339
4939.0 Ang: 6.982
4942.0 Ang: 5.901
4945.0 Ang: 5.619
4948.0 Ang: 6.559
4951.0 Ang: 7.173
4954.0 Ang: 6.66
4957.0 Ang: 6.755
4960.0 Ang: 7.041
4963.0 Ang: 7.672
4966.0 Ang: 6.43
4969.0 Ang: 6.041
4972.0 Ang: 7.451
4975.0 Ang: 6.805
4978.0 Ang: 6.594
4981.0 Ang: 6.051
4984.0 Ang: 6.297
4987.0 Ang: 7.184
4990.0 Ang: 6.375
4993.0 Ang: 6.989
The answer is 6.53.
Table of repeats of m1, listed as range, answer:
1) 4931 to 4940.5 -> 6.56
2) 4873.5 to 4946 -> 6.29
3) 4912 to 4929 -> 6.56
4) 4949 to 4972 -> 6.86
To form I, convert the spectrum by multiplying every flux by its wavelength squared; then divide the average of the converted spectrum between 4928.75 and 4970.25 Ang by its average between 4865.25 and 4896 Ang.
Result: 1.2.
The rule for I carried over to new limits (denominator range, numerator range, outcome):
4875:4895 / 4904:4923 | 1.12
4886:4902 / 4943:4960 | 1.13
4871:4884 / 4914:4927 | 1.13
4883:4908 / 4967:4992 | 1.11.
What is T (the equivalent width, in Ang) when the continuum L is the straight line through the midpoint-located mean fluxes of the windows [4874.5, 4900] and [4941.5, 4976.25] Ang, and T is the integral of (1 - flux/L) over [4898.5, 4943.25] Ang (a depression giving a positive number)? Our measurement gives -1.3 Ang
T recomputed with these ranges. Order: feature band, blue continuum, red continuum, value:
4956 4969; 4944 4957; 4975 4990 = -0.6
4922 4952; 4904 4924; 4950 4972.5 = 0.8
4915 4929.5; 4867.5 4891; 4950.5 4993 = -0.8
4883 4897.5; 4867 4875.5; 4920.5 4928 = -0.1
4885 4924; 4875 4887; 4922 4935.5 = 0.2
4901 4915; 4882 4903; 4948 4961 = -0.7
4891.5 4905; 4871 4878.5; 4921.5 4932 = 0.4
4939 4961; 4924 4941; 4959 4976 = 0.8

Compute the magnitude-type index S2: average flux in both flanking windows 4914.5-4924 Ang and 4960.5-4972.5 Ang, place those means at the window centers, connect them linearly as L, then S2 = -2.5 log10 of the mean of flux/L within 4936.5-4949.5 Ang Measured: 0.07 mag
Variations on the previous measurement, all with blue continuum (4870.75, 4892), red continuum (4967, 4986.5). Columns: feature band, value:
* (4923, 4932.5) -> -0.09 mag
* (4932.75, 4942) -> -0.03 mag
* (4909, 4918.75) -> -0.04 mag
